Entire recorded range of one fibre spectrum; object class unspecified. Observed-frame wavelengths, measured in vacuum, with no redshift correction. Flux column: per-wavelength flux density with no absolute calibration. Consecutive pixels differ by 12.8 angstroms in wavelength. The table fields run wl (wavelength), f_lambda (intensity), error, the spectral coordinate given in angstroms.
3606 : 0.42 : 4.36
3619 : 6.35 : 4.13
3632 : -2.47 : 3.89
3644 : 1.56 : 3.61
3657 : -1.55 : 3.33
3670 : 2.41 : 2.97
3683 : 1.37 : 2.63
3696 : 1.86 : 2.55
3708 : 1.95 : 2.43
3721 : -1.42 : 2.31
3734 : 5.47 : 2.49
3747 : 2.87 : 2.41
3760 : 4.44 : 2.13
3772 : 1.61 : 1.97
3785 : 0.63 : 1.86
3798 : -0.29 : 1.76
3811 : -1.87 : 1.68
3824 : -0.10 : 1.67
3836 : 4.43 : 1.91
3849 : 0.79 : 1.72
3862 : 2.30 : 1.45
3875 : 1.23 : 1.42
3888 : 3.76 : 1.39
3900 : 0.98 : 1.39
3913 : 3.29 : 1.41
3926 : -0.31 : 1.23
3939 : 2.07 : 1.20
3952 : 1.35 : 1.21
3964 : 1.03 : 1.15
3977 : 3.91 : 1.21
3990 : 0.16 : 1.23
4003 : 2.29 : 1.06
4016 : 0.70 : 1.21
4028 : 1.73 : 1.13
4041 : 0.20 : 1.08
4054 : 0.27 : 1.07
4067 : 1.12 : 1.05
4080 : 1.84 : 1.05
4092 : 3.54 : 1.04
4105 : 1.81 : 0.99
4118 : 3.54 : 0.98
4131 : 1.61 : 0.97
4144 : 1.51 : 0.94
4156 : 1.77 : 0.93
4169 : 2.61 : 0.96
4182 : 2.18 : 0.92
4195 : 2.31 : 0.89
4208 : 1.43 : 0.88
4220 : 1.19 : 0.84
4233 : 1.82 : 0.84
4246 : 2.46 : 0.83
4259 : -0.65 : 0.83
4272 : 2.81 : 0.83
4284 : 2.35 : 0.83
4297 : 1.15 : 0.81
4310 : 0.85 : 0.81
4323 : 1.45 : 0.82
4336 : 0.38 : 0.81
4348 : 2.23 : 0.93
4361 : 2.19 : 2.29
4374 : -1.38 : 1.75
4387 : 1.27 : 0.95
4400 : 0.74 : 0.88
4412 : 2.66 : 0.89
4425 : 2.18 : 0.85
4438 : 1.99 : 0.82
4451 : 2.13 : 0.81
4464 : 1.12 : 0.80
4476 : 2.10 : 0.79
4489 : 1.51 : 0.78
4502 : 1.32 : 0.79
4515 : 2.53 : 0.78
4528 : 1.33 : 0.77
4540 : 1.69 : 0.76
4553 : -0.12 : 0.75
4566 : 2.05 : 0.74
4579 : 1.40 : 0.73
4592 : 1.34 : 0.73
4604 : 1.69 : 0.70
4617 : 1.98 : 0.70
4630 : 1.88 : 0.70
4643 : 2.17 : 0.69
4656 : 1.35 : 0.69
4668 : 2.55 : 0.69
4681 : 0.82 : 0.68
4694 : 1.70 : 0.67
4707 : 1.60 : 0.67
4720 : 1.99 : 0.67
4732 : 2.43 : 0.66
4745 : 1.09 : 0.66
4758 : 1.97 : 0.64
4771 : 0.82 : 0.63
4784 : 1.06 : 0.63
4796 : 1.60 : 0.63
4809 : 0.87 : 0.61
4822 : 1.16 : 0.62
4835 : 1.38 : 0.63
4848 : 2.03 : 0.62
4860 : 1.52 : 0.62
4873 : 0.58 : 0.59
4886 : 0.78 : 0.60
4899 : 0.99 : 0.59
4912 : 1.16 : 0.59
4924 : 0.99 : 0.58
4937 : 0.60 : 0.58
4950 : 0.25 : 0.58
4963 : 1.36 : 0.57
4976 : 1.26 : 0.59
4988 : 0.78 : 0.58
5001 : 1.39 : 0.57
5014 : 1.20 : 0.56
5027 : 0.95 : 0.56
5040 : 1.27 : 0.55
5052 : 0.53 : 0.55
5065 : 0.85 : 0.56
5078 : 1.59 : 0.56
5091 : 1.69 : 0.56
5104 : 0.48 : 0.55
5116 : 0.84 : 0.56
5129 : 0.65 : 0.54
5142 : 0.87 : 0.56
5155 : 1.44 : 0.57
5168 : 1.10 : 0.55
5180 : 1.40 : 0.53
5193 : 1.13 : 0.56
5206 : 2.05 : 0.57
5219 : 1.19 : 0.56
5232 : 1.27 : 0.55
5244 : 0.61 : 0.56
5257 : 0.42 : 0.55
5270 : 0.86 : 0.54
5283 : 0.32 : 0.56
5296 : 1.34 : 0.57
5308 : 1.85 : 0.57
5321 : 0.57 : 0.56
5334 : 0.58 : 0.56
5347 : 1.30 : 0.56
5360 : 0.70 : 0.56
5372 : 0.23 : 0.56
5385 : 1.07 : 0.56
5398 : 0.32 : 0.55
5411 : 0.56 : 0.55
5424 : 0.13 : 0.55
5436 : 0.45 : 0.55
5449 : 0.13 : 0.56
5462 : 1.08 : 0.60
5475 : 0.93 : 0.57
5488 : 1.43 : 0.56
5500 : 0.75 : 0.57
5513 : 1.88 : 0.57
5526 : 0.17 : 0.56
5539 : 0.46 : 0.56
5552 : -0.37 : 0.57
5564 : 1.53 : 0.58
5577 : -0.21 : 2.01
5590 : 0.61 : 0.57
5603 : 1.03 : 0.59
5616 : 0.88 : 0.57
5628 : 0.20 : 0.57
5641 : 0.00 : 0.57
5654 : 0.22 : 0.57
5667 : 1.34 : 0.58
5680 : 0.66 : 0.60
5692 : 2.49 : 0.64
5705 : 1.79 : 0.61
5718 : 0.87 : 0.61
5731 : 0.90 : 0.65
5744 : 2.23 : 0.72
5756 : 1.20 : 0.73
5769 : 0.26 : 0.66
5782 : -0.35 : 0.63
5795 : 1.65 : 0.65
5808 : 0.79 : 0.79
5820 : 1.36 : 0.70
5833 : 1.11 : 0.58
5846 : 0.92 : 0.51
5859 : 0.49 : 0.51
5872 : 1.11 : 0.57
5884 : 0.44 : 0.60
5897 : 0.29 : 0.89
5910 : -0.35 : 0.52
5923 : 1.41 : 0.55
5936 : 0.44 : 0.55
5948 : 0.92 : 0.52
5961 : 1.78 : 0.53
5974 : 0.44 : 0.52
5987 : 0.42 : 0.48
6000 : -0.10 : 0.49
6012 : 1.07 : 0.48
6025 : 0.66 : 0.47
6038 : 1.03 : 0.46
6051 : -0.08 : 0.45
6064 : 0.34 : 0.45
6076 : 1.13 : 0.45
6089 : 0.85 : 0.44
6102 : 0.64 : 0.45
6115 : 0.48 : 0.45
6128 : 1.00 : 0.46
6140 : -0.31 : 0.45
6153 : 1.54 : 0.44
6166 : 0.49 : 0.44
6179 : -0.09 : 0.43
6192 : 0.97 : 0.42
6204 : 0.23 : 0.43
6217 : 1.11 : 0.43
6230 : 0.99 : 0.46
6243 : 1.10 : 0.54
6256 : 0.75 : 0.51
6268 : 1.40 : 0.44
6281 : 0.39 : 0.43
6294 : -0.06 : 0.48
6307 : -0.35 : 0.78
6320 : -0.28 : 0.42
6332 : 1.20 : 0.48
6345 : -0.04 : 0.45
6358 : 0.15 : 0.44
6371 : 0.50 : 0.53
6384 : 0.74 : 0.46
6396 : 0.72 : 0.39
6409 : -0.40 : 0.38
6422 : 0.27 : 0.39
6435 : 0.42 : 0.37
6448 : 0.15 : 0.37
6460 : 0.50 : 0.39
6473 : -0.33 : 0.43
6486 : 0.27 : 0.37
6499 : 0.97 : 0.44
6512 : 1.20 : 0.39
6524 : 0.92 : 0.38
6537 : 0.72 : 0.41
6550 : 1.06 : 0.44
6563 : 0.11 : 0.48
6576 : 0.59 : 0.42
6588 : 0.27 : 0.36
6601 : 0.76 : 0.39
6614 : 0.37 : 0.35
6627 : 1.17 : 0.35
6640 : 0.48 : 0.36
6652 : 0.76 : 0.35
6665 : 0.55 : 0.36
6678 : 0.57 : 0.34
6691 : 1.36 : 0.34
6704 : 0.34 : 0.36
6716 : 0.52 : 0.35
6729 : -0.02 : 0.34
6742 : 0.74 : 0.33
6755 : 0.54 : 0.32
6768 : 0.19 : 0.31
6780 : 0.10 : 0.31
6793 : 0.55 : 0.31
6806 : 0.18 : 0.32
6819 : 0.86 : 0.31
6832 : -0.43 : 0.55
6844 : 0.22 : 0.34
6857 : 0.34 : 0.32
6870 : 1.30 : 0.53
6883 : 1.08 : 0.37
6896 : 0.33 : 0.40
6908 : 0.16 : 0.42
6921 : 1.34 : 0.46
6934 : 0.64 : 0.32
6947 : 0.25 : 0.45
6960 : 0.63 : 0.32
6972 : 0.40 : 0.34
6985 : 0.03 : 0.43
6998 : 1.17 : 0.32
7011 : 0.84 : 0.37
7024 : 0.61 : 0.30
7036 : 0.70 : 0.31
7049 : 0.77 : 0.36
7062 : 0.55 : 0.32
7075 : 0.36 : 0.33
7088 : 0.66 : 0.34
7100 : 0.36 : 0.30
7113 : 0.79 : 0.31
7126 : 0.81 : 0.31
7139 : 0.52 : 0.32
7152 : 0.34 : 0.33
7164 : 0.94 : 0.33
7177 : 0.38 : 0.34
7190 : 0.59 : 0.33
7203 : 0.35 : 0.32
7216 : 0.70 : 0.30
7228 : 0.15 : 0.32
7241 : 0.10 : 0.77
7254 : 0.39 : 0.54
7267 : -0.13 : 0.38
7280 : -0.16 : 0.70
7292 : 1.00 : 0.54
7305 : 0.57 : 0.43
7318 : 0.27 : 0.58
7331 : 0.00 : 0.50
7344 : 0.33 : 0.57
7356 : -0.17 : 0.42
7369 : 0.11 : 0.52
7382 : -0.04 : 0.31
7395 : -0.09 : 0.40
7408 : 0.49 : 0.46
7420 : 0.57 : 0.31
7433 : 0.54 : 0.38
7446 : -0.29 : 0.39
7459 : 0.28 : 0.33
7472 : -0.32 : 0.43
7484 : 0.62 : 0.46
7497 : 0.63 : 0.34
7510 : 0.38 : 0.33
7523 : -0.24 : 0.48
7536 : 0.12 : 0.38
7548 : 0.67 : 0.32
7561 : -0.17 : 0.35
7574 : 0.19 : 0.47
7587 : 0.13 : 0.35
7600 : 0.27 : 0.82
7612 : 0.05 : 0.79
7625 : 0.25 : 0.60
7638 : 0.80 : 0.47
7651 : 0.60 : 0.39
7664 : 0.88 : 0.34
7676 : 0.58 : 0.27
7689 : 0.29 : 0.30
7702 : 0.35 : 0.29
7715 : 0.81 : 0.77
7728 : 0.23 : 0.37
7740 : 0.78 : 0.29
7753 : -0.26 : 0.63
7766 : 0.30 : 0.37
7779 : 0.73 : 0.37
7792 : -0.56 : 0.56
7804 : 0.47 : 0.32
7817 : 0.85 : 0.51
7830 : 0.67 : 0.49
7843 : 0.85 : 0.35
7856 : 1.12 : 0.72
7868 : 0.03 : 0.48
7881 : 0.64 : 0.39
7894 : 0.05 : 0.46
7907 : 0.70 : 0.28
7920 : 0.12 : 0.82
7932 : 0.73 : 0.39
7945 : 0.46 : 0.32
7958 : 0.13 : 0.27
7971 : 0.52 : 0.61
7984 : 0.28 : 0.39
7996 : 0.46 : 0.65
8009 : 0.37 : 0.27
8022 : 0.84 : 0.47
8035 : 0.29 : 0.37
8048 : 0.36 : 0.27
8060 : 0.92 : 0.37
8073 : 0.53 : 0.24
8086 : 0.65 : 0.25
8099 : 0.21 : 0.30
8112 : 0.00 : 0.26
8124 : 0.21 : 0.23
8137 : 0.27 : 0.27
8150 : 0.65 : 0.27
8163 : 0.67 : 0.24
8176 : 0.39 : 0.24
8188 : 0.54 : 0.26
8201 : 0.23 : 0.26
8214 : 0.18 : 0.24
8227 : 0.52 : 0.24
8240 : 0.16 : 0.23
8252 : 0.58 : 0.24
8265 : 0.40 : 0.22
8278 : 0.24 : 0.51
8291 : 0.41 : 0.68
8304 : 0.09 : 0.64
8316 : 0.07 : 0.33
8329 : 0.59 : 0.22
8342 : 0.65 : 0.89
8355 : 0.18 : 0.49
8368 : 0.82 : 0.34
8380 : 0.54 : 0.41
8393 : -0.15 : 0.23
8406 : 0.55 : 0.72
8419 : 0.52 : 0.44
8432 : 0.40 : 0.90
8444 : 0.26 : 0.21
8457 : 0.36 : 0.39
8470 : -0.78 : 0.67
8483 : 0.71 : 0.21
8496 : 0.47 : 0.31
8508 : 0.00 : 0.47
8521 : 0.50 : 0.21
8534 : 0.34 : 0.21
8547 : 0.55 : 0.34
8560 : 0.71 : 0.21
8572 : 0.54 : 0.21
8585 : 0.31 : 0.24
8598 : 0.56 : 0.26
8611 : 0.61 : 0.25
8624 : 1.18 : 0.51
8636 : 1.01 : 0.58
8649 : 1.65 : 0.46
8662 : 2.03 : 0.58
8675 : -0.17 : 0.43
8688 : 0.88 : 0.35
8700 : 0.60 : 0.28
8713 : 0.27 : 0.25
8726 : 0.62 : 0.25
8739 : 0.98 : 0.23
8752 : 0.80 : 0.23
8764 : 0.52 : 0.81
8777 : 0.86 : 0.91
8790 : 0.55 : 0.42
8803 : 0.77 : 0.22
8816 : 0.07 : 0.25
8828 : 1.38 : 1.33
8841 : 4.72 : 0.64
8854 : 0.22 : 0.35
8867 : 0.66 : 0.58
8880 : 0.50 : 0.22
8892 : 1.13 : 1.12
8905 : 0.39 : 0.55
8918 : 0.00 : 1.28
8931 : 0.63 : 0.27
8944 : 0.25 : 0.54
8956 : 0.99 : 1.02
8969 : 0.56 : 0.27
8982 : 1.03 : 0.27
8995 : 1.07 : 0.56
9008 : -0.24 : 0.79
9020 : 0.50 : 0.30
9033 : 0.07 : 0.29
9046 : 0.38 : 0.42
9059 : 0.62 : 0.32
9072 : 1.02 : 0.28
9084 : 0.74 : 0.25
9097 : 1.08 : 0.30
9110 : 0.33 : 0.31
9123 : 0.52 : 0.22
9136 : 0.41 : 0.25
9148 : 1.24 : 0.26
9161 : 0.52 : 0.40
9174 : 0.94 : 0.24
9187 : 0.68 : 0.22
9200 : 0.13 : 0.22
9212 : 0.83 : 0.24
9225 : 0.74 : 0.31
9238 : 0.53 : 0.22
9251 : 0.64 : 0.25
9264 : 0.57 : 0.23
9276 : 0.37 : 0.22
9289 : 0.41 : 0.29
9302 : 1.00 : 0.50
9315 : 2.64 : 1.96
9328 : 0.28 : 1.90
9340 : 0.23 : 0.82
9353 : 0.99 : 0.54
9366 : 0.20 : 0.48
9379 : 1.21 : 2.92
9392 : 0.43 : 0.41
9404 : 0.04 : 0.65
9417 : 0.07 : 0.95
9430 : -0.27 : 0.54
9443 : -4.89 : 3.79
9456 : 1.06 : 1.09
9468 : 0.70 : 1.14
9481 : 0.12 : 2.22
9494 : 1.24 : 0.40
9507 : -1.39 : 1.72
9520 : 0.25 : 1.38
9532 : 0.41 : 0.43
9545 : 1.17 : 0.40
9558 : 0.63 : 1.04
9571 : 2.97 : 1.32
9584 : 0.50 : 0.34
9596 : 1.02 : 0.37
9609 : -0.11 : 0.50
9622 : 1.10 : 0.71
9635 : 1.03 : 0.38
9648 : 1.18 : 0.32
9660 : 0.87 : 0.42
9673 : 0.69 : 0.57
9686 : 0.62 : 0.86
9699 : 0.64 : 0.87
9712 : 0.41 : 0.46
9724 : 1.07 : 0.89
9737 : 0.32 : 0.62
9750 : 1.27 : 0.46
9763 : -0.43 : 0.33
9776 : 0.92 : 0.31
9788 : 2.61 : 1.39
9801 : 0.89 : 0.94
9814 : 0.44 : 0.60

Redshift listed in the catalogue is 1.37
